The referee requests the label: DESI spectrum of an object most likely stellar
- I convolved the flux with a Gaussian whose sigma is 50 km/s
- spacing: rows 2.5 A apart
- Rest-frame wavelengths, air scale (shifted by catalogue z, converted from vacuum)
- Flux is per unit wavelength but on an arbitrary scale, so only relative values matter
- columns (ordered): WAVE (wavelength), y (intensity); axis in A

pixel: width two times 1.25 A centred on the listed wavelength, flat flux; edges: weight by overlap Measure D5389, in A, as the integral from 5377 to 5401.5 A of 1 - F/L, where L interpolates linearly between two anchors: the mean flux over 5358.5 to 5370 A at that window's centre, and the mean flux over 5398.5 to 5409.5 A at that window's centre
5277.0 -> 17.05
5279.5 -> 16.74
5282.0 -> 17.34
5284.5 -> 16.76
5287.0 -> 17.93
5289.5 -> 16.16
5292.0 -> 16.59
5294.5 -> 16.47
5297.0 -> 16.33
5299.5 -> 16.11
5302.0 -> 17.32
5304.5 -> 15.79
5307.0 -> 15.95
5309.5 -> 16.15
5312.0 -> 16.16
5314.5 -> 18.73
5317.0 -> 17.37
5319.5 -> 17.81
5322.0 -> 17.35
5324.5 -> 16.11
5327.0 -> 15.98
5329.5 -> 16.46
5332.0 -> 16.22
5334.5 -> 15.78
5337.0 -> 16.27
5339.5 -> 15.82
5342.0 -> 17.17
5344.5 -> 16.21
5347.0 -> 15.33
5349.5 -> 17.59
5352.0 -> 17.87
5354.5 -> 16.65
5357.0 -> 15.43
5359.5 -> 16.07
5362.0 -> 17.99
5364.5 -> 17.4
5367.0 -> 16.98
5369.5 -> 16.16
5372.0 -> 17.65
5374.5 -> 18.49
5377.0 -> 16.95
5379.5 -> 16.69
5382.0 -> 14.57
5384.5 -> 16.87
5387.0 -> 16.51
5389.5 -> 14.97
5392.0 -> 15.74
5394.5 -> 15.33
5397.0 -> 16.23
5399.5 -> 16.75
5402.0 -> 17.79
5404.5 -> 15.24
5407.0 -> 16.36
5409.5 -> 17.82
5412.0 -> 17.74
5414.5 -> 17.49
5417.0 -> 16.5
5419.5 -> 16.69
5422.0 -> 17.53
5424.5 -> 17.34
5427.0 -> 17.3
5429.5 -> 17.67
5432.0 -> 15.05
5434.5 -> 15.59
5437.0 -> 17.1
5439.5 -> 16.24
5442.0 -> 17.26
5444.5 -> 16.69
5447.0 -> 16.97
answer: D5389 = 1.1 A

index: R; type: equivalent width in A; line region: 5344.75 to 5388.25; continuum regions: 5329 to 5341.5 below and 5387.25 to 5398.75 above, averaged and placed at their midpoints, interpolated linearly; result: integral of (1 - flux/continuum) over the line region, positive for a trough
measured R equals -2.3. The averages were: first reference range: 16.2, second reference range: 15.7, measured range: 16.8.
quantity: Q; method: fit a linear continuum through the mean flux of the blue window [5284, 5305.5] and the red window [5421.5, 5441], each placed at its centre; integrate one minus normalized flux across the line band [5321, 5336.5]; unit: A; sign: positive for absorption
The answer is 0.3 A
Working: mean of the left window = 16.6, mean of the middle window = 16.3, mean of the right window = 16.7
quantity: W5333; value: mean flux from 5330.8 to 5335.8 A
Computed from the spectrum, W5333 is 16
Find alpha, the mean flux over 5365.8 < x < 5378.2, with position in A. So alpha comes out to 17.2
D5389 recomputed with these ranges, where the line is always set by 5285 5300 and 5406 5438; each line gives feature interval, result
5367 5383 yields 0.0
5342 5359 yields 0.2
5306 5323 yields -0.4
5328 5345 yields 0.5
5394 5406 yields 0.4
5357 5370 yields 0.0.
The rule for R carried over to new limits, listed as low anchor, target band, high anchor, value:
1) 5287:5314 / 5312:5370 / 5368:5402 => -1.00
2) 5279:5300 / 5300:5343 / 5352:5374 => 0.53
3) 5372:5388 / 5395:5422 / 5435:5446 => -0.16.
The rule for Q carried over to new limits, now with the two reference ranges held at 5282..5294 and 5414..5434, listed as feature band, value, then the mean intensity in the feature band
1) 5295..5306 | 0.3 A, 16.4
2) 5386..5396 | 0.7 A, 15.6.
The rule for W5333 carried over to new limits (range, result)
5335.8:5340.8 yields 16.1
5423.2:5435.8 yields 16.6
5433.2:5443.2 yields 16.5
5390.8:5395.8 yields 15.5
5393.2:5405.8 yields 16.3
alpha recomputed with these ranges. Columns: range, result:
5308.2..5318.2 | 17.1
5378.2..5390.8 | 15.9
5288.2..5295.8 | 16.4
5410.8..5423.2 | 17.2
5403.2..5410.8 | 16.5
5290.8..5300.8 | 16.4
